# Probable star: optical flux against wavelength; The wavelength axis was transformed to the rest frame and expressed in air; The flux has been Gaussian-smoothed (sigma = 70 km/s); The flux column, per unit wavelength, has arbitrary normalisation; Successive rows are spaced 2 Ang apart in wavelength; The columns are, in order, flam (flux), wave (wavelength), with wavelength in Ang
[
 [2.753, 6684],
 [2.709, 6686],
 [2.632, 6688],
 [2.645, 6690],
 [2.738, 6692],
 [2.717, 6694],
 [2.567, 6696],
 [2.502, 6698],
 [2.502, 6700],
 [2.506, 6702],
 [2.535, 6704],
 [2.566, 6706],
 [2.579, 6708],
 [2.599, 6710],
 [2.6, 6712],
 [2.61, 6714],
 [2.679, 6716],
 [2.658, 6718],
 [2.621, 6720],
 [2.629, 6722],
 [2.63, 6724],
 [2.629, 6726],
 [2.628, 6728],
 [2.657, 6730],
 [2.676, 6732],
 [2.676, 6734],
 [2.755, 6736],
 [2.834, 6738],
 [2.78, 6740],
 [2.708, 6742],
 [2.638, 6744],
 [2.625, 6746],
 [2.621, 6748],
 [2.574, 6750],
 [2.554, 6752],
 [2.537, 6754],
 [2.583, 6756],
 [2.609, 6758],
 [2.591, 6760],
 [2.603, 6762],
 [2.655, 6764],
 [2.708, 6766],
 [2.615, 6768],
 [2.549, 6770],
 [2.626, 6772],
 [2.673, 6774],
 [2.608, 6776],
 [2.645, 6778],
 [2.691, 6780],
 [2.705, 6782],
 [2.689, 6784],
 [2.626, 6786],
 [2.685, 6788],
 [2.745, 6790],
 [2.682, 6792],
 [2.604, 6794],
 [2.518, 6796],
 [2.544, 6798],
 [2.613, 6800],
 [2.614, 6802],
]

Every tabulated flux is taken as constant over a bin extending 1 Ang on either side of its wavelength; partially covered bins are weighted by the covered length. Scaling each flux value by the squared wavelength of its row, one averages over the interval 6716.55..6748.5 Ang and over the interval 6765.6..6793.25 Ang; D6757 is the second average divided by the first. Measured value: 1.01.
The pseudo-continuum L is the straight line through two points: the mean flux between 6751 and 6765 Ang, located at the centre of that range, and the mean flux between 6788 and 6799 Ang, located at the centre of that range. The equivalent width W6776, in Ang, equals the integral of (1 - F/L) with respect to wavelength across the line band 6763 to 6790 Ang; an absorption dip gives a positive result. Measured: -0.5 Ang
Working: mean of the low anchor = 2.59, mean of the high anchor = 2.62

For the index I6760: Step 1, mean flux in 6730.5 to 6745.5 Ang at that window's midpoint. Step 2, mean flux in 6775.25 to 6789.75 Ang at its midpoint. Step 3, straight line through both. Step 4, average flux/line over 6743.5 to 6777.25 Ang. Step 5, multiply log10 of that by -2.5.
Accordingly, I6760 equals 0.03 mag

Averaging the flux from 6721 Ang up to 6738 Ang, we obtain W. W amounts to 2.67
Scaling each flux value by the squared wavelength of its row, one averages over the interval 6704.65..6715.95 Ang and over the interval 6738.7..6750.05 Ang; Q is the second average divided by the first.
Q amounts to 1.04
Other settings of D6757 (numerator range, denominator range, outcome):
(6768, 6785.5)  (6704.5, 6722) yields 1.03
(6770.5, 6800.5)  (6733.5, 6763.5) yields 1.01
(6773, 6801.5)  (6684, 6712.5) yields 1.04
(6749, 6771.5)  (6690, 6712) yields 1.02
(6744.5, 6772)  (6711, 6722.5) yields 1.00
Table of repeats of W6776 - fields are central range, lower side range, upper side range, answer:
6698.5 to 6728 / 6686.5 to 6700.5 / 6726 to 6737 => 0.60 Ang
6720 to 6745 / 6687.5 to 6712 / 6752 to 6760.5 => -0.99 Ang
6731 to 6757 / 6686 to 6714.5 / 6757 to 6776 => -0.43 Ang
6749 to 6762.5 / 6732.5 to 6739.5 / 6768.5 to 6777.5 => 0.51 Ang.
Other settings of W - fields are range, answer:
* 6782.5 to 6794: 2.68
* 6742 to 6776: 2.61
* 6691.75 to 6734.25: 2.61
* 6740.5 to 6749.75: 2.65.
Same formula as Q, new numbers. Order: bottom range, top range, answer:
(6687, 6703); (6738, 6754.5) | 1.03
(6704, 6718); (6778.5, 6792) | 1.06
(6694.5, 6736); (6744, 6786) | 1.02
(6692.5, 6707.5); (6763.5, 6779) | 1.05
